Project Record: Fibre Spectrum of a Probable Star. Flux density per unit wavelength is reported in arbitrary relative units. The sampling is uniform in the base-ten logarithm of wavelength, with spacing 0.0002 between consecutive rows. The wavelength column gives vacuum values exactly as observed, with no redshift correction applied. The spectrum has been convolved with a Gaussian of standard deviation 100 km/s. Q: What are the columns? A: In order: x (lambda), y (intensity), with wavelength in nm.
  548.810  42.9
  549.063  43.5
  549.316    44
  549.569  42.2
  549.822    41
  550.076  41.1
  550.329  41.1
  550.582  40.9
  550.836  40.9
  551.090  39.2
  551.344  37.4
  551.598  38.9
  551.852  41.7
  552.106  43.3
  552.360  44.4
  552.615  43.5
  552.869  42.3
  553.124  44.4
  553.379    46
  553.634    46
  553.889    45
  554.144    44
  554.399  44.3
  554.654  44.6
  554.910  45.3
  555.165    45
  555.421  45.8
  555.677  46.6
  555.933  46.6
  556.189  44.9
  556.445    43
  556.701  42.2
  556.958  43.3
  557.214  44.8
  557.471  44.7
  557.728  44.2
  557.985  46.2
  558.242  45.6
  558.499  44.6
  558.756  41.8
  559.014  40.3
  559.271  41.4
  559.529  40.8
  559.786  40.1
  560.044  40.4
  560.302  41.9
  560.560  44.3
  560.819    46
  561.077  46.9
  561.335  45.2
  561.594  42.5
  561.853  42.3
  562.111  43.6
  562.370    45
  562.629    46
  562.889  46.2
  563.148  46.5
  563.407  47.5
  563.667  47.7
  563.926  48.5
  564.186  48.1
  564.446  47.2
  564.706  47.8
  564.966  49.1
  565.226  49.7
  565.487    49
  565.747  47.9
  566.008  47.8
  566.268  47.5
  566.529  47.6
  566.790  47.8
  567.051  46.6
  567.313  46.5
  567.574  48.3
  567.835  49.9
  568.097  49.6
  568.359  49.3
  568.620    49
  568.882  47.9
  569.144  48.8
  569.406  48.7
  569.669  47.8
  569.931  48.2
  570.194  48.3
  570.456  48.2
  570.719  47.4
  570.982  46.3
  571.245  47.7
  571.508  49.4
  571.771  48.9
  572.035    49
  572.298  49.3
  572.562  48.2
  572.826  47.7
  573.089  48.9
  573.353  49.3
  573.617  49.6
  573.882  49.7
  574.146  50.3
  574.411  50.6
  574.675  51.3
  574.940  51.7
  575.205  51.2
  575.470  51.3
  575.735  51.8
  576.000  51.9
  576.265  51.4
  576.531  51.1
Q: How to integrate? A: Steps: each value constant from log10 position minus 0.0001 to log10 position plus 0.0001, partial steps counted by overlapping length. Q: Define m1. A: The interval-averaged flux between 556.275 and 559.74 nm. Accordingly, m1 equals 43.2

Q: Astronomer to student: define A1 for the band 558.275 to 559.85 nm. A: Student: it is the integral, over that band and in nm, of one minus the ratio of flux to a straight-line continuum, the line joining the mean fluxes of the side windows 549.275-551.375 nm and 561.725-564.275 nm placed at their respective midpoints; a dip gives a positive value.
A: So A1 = 0.09 nm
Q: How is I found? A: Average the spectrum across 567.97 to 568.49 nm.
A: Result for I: 49.5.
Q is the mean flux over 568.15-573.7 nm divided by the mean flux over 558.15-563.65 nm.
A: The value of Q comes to 1.11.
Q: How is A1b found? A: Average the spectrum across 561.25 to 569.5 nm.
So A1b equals 47.4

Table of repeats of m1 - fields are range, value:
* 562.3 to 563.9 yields 46.7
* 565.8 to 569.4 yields 48.2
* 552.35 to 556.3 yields 44.9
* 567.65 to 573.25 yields 48.5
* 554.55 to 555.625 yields 45.3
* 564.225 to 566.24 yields 48.3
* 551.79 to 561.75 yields 44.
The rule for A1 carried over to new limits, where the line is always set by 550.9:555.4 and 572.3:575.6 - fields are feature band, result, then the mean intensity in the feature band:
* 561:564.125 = 0.04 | 45.7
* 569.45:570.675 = 0.01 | 48.1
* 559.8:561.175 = 0.06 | 43.5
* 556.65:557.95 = 0.01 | 44.1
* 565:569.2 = -0.05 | 48.3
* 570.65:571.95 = 0.03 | 48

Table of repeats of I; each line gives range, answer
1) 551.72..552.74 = 43.2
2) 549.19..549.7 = 43.1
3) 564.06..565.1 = 48.1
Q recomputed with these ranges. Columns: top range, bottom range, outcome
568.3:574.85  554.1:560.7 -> 1.12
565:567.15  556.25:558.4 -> 1.09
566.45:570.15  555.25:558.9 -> 1.08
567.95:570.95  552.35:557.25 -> 1.09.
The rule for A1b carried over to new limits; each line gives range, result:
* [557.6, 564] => 44.2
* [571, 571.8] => 48.3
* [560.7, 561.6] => 45.5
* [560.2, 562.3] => 44.1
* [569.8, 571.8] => 48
